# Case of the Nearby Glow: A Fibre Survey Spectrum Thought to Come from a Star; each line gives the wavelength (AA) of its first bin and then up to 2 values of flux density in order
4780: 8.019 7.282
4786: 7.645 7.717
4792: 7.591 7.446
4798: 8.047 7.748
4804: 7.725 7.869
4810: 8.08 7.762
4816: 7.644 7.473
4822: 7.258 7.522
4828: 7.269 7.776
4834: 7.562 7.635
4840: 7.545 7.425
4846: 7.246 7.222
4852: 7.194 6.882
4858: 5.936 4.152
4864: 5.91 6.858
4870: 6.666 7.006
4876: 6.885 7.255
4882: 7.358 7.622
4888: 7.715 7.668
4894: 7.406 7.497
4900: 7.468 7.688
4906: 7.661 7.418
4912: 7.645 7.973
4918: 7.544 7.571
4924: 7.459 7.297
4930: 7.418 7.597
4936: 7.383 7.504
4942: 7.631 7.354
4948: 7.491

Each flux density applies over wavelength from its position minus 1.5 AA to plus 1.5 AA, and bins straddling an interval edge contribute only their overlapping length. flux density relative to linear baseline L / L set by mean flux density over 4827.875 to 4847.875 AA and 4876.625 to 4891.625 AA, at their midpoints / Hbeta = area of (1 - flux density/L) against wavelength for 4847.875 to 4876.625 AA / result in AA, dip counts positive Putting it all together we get 4.0 AA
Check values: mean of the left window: 7.5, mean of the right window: 7.48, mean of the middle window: 6.45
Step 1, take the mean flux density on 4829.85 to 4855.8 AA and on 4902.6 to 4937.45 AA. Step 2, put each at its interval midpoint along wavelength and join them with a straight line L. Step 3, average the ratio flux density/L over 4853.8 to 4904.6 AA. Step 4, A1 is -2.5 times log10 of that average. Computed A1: 0.08 mag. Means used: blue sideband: 7.4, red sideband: 7.55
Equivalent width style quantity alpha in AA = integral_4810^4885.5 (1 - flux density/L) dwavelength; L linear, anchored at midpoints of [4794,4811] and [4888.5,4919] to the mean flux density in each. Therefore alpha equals 6.2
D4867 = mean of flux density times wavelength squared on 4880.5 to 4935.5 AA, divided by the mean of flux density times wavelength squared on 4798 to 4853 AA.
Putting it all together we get 1.03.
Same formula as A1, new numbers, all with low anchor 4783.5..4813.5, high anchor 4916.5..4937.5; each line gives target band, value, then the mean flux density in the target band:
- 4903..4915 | -0.02 mag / 7.64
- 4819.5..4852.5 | 0.03 mag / 7.43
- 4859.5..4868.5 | 0.32 mag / 5.64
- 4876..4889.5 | 0.02 mag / 7.42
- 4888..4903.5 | 0.00 mag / 7.55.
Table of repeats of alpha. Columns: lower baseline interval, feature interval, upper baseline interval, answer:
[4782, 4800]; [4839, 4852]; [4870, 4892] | 0.2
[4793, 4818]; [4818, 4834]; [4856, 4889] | -0.1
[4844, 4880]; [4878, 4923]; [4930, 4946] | -3.3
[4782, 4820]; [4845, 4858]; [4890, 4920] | 1.1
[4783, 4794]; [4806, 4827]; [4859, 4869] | -2.3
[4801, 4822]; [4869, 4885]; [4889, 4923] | 1.1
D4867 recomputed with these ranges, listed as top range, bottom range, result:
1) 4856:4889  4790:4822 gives 0.89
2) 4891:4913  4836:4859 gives 1.08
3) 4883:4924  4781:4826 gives 1.03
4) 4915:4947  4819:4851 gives 1.05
